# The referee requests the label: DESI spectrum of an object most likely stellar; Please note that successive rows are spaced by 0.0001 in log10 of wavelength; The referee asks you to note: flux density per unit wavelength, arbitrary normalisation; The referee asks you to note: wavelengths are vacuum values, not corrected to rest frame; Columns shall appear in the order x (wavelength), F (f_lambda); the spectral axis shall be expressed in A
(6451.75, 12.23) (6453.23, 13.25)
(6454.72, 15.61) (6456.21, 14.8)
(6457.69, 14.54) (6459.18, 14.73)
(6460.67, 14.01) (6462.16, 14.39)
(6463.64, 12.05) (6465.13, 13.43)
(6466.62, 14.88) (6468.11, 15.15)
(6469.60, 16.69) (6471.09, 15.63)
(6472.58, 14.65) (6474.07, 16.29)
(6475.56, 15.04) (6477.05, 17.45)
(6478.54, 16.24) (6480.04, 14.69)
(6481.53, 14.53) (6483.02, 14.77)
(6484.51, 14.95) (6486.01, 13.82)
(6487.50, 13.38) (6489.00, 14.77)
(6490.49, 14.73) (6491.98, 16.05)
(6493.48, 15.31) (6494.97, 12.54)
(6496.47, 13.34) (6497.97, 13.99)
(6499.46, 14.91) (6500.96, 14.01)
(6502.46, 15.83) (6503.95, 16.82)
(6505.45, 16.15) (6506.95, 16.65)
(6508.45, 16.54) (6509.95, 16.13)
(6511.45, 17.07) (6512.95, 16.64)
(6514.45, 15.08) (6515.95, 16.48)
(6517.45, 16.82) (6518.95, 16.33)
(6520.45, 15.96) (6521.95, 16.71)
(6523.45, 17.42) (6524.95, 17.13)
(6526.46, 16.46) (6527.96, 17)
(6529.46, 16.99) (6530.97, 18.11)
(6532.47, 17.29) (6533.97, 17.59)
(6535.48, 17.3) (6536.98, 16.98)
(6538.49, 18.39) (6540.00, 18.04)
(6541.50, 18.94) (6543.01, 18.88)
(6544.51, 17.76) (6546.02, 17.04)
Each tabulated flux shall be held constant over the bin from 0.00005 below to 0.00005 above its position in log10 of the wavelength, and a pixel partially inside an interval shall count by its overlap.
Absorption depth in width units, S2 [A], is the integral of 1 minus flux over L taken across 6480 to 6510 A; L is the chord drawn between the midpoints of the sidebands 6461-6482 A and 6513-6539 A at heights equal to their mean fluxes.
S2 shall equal 1.8 A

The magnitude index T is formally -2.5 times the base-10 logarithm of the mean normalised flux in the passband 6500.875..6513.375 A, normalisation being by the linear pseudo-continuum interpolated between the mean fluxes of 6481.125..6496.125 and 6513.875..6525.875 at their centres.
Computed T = -0.04 mag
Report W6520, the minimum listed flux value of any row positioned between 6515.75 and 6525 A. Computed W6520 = 15.96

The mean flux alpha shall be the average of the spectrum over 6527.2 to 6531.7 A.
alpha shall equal 17.4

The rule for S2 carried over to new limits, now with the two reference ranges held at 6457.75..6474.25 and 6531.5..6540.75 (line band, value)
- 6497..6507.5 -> 0.50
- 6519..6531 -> 0.20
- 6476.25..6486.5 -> 0.04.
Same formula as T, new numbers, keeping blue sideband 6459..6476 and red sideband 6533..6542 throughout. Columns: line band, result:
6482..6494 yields 0.07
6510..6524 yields 0.03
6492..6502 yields 0.13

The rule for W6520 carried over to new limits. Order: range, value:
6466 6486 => 14.53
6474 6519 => 12.54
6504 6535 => 15.08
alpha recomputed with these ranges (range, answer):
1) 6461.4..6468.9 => 14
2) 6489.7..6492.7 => 15.4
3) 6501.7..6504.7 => 16.3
